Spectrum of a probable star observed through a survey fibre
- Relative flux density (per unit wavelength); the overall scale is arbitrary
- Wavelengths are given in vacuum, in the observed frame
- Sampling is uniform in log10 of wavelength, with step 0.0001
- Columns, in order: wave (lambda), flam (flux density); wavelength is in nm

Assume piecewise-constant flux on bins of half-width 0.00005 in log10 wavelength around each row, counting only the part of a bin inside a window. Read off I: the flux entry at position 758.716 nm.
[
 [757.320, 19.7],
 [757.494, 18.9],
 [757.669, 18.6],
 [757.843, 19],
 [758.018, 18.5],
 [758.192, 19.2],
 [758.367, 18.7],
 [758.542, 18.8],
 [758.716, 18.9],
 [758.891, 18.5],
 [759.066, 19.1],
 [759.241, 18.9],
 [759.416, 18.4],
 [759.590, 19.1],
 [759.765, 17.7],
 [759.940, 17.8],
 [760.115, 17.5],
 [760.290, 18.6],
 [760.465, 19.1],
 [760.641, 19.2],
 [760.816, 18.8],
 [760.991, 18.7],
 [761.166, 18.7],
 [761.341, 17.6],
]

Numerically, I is 18.9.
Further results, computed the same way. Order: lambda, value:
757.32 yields 19.7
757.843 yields 19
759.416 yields 18.4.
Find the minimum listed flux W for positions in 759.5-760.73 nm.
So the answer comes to 17.5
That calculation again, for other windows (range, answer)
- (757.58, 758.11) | 18.5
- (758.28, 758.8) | 18.7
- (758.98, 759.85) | 17.7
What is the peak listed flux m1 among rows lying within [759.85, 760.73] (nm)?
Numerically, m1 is 19.2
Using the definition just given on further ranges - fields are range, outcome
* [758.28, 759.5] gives 19.1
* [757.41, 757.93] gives 19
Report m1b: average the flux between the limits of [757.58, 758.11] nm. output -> 18.7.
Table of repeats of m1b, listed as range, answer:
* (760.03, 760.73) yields 18.6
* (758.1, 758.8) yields 18.9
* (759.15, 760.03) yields 18.4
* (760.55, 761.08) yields 18.9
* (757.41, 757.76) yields 18.7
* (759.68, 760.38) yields 17.9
